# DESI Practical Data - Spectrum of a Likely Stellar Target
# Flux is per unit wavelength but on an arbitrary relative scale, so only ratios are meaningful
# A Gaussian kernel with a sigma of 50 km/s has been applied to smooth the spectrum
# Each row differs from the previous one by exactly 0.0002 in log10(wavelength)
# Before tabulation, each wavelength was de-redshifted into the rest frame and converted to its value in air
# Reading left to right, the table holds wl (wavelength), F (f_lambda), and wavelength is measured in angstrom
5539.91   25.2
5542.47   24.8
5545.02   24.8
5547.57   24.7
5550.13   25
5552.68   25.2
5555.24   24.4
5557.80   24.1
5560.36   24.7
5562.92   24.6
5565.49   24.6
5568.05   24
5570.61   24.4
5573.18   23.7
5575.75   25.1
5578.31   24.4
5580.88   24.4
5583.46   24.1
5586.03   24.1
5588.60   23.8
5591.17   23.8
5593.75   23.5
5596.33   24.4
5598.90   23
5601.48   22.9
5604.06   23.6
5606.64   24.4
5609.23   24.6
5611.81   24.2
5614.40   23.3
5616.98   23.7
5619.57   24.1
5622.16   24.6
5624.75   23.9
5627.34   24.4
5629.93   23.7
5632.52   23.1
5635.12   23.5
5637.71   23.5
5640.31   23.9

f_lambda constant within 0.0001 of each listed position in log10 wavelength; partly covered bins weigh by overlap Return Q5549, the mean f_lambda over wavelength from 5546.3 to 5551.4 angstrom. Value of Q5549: 24.8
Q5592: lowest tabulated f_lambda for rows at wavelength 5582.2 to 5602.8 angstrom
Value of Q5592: 22.9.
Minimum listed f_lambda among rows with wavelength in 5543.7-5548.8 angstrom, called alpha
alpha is 24.7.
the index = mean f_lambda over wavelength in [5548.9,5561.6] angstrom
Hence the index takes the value 24.7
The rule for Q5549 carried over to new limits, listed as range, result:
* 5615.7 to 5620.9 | 23.9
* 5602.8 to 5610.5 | 24.2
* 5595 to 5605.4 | 23.5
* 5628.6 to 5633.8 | 23.4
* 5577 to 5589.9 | 24.2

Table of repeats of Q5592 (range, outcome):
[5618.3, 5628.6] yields 23.9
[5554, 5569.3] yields 24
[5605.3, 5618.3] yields 23.3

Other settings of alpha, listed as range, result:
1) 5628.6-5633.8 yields 23.1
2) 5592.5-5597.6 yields 23.5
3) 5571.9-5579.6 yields 23.7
